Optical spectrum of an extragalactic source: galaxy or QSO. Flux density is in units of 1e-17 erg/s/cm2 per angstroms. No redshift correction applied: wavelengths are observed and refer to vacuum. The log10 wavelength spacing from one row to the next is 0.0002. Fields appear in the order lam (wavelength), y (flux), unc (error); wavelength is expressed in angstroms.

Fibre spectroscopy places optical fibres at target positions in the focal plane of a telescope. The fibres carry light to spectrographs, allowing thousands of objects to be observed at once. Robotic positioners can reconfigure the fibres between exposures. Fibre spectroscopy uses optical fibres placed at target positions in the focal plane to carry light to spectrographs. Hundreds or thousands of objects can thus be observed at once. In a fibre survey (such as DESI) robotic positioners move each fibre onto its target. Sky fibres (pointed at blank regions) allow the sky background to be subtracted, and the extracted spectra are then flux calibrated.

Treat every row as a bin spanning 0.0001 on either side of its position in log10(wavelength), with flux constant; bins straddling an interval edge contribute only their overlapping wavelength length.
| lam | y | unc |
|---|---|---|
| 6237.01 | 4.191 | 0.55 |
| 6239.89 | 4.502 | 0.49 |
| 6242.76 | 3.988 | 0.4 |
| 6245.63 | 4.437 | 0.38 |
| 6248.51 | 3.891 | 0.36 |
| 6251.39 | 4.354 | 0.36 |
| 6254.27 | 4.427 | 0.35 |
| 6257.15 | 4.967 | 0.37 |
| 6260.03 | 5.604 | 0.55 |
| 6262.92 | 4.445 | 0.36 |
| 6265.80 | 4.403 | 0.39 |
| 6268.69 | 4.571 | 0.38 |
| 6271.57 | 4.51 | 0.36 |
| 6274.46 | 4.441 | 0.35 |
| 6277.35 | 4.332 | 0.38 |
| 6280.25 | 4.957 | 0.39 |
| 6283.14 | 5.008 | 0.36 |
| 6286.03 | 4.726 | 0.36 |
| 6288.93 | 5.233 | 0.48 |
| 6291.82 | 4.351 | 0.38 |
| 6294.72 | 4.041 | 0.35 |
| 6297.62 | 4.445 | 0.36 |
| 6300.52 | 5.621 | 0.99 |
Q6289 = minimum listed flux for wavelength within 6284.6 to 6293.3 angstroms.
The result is 4.351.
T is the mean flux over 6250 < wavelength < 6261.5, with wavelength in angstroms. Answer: 4.84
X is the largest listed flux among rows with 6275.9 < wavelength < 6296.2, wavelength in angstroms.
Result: 5.233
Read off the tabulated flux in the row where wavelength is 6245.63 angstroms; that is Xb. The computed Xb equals 4.437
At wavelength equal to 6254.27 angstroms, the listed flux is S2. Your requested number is 4.427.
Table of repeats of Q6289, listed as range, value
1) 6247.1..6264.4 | 3.891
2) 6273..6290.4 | 4.332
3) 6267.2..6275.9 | 4.441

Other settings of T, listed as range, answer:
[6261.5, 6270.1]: 4.47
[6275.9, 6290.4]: 4.85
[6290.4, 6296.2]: 4.19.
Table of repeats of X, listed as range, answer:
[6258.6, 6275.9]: 5.604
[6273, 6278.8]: 4.441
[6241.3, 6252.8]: 4.437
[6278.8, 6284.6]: 5.008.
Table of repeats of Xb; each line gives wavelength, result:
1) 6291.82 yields 4.351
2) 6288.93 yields 5.233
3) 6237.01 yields 4.191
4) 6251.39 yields 4.354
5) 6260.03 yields 5.604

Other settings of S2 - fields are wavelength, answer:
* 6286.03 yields 4.726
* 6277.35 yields 4.332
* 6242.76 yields 3.988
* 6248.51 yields 3.891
